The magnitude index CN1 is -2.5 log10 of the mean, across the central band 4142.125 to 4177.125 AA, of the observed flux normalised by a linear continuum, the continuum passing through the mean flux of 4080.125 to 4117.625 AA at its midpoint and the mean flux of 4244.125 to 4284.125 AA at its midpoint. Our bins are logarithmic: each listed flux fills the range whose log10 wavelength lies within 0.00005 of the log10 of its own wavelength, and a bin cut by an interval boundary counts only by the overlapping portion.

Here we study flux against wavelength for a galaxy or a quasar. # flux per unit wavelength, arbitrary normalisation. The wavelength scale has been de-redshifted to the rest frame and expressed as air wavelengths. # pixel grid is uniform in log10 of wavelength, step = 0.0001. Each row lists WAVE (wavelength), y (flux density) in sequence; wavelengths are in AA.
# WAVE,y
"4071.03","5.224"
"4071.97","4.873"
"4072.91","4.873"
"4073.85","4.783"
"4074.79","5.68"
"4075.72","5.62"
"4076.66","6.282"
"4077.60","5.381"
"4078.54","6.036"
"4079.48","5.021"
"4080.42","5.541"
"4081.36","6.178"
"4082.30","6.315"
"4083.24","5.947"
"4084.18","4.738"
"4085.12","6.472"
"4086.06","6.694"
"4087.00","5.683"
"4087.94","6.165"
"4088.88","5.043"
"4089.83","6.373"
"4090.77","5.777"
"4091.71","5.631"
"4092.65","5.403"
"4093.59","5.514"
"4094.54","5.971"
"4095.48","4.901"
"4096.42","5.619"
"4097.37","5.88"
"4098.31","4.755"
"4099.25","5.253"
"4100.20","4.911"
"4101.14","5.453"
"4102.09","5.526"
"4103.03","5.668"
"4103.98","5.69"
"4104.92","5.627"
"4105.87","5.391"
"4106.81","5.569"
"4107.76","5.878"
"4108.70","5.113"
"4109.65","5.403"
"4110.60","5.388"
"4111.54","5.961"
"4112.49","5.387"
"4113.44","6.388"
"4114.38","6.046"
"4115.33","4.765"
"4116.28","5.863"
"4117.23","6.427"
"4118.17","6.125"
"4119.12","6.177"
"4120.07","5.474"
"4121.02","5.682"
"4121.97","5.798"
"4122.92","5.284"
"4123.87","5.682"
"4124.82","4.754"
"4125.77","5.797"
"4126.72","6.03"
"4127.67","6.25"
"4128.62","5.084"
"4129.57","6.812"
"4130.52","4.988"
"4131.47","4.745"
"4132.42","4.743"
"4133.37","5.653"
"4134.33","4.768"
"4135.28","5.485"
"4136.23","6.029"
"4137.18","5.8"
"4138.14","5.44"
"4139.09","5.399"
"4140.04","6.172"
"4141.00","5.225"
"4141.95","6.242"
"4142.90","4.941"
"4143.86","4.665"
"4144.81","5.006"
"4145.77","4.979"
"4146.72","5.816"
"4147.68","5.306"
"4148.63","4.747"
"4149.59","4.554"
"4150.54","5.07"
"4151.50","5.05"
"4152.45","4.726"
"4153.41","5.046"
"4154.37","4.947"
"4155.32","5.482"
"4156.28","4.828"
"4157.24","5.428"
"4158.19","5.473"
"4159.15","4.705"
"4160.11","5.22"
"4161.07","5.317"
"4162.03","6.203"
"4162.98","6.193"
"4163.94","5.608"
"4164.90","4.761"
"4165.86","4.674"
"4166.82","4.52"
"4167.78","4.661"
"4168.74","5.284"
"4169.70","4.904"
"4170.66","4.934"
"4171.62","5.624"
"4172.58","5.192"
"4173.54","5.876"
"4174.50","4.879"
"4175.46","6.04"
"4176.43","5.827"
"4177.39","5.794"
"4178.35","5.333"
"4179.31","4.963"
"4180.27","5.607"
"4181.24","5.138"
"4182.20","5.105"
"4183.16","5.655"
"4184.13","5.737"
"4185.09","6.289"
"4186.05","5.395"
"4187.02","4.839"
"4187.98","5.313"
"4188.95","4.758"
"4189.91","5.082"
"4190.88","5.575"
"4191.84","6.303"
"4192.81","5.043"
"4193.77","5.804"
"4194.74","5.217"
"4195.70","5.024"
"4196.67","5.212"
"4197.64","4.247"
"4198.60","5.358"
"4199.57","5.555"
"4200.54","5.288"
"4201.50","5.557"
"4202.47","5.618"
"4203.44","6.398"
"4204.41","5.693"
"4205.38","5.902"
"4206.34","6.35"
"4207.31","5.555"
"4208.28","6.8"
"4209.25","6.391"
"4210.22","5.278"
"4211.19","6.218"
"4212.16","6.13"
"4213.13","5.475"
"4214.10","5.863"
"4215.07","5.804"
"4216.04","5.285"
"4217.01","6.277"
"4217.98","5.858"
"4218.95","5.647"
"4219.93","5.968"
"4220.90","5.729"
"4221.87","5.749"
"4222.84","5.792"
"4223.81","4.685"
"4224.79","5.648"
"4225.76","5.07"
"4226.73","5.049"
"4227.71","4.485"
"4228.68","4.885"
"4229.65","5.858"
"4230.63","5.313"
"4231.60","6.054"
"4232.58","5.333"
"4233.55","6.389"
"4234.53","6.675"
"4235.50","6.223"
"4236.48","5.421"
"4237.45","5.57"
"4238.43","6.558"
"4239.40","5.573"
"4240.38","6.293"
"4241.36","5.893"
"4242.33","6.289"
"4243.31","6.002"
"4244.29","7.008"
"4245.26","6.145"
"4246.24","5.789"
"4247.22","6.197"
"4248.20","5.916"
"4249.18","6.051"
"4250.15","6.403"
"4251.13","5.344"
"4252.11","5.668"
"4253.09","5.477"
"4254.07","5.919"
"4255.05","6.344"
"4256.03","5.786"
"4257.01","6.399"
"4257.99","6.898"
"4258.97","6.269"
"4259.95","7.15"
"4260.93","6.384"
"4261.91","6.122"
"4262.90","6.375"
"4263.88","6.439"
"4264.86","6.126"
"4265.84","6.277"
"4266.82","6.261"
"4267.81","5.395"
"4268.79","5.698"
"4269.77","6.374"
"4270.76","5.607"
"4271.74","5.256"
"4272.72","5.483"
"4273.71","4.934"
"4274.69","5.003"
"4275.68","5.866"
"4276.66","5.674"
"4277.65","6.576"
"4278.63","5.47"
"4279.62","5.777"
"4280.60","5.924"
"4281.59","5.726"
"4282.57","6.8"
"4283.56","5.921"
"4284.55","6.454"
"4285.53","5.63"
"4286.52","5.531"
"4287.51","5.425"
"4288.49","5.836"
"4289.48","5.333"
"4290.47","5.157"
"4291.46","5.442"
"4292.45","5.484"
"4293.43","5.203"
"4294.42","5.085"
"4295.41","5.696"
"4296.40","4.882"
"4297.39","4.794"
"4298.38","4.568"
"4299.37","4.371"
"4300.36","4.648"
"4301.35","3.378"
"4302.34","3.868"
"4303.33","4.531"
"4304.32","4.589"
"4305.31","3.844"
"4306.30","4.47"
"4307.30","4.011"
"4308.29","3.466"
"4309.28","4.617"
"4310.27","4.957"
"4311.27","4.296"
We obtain 0.117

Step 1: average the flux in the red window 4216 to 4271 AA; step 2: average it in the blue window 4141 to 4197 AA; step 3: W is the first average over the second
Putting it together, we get 1.12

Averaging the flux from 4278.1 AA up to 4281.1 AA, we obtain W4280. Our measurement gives 5.74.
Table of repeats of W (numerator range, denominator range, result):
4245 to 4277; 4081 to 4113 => 1.06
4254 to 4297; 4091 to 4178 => 1.08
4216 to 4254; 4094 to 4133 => 1.04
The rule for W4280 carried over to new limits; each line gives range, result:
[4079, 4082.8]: 5.76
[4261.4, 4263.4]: 6.23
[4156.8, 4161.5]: 5.23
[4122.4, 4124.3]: 5.48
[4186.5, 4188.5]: 5.06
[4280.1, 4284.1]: 6.1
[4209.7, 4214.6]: 5.8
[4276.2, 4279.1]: 5.91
